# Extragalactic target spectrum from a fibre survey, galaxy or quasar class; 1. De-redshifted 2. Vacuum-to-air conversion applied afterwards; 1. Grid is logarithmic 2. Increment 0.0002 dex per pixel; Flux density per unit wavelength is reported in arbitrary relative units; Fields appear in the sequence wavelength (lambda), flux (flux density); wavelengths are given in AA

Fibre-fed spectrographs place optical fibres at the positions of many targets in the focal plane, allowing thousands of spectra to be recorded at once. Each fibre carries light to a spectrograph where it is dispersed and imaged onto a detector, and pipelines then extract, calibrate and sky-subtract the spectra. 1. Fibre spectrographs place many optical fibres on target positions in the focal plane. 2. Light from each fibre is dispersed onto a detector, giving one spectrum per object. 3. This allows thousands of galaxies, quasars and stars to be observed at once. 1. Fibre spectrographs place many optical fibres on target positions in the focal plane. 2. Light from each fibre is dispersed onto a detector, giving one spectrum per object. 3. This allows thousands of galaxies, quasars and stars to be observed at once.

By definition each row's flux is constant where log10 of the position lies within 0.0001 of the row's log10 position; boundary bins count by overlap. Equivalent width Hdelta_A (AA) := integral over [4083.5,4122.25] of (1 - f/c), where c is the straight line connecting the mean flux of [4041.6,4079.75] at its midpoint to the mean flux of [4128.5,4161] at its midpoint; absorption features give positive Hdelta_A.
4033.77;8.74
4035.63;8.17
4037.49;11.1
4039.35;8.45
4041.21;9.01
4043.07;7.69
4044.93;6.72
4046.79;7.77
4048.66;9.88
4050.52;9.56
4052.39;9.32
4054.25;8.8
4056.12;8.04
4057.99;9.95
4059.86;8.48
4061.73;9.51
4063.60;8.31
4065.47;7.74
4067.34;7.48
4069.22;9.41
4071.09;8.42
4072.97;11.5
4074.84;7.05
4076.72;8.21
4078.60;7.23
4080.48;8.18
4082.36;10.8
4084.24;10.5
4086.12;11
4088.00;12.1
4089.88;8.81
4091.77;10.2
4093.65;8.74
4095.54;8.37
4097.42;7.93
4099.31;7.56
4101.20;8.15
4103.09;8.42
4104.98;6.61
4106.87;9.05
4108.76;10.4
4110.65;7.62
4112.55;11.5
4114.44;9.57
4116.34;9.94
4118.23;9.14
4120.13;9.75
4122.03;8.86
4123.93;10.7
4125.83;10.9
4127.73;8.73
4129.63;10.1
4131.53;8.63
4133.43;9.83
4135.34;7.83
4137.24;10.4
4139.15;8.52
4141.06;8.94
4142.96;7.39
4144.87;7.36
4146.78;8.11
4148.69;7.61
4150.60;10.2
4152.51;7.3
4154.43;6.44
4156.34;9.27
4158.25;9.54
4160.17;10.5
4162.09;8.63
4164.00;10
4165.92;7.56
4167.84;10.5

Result -2.8 AA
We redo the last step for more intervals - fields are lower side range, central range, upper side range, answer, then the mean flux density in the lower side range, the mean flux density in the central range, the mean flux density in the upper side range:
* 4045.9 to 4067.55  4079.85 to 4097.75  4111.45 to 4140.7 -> -1.16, 8.78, 9.75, 9.6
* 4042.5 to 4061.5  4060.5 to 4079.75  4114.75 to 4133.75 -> 0.94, 8.67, 8.48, 9.65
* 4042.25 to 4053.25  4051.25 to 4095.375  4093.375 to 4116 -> -2.71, 8.49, 9.11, 8.69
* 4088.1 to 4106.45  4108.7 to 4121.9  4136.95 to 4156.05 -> -1.91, 8.5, 9.6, 8.19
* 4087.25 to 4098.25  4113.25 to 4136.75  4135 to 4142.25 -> -1.19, 9.33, 9.54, 8.97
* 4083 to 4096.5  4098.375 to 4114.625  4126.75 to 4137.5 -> 1.56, 9.98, 8.73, 9.19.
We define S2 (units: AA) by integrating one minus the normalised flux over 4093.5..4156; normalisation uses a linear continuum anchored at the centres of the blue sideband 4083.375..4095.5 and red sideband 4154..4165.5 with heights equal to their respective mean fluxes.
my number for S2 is 5.1 AA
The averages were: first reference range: 10.1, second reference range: 9.12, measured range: 8.81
